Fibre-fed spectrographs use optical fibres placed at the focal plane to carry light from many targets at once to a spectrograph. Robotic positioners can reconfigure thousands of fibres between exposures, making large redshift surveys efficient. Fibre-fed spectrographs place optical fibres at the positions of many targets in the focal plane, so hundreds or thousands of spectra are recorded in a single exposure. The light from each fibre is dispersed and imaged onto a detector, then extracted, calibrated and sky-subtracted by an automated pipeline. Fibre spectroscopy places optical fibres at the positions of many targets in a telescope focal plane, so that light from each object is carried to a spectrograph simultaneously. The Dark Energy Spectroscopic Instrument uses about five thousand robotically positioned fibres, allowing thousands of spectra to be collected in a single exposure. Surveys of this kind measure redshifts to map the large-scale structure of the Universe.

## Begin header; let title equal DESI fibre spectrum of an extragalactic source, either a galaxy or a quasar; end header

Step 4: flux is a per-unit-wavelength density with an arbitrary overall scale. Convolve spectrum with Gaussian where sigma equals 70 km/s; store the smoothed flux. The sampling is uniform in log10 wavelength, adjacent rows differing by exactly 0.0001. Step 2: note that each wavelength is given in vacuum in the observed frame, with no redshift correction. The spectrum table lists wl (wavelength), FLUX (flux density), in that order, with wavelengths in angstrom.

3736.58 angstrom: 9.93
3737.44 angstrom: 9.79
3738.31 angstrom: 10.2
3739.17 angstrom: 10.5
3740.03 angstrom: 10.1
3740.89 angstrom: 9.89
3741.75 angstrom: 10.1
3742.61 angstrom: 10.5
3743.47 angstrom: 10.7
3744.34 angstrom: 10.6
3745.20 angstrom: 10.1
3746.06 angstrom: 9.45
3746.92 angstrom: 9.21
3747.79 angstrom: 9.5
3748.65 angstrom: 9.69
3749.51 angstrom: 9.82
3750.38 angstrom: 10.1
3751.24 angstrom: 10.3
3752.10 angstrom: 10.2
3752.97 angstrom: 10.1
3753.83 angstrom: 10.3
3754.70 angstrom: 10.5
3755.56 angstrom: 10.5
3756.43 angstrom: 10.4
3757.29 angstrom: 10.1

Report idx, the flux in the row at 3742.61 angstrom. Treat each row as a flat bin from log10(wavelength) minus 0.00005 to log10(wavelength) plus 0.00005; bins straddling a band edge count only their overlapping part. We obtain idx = 10.5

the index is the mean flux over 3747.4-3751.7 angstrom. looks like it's 9.9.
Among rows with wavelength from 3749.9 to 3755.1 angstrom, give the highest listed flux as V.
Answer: 10.5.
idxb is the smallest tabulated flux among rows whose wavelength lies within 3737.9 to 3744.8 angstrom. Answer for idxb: 9.89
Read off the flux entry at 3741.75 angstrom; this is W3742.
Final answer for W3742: 10.1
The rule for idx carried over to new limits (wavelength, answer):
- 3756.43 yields 10.4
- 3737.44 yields 9.79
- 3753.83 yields 10.3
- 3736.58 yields 9.93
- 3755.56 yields 10.5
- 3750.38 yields 10.1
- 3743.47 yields 10.7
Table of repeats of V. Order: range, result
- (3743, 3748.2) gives 10.7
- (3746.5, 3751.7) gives 10.3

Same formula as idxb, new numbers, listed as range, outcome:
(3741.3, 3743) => 10.1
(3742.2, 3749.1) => 9.21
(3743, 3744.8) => 10.6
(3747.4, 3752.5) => 9.5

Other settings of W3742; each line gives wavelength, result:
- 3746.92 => 9.21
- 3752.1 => 10.2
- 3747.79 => 9.5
